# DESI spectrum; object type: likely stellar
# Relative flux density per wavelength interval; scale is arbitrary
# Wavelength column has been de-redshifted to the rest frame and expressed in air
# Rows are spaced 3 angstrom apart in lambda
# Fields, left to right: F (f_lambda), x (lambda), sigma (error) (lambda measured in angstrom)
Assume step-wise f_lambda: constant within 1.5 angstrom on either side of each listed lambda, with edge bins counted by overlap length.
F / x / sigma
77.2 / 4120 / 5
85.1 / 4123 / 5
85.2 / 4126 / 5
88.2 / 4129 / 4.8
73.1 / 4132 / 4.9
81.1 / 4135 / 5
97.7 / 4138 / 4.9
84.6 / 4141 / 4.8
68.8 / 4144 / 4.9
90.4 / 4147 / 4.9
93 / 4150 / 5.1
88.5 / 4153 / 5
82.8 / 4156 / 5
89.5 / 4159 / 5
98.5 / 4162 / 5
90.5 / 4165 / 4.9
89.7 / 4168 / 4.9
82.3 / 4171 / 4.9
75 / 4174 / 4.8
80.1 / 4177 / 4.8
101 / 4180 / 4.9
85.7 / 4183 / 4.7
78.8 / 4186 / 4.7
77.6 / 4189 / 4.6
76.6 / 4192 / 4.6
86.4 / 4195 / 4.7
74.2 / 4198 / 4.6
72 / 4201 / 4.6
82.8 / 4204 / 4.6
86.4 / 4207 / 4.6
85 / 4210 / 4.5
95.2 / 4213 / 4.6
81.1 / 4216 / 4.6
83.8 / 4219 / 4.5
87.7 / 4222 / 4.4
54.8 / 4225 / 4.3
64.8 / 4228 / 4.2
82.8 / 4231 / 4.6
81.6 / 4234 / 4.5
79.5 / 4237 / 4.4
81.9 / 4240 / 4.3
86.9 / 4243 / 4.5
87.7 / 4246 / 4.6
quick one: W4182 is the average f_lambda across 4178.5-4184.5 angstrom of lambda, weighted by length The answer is 93.4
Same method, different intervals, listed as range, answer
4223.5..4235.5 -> 71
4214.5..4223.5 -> 84.2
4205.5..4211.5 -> 85.7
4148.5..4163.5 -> 90.5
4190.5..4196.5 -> 81.5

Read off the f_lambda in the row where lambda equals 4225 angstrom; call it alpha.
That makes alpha 54.8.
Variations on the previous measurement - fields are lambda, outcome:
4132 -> 73.1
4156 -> 82.8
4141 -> 84.6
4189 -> 77.6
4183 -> 85.7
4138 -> 97.7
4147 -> 90.4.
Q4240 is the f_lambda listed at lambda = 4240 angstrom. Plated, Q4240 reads 81.9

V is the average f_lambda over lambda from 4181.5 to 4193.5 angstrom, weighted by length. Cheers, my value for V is 79.7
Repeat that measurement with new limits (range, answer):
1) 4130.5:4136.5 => 77.1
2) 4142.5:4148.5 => 79.6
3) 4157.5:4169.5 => 92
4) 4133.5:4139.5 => 89.4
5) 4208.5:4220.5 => 86.3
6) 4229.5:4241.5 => 81.5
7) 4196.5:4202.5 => 73.1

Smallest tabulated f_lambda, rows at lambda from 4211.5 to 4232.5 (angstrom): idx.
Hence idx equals 54.8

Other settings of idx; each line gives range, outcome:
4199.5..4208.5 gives 72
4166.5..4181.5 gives 75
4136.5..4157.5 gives 68.8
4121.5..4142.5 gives 73.1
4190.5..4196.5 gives 76.6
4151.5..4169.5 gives 82.8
